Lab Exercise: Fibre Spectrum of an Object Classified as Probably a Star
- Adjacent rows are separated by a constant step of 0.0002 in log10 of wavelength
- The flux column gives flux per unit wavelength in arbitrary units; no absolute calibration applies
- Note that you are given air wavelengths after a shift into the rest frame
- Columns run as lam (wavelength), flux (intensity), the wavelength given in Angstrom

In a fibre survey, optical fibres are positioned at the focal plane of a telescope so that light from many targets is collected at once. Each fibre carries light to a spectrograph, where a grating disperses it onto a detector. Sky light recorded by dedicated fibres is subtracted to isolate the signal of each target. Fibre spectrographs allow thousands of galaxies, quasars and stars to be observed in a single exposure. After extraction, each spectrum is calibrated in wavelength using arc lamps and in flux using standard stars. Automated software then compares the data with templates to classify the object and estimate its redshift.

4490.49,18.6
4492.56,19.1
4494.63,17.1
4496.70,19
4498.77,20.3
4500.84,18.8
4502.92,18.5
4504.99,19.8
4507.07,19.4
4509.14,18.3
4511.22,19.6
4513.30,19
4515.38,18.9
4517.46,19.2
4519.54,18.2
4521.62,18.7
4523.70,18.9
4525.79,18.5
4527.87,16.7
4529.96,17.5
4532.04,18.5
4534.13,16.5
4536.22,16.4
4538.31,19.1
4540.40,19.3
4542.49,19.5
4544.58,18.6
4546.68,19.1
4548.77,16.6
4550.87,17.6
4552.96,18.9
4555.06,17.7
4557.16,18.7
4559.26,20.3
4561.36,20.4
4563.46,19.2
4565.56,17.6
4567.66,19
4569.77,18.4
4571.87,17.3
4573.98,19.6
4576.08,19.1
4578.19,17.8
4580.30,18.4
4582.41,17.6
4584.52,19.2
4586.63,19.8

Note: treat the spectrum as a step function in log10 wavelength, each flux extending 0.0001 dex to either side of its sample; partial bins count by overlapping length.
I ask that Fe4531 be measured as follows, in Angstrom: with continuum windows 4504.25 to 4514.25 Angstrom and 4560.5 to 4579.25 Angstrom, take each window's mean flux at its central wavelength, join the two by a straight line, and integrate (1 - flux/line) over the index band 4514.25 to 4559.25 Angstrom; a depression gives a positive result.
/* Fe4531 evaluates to 1.6 Angstrom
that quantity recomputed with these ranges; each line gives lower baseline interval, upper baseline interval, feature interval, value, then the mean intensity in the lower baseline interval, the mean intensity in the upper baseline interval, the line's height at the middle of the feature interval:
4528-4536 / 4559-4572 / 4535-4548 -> -0.6 Angstrom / 17.3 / 18.9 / 17.8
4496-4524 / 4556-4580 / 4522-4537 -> 1.1 Angstrom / 19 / 18.8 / 19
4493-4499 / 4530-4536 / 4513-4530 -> -0.6 Angstrom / 18.6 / 17.4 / 17.8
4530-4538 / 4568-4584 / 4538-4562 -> -1.4 Angstrom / 17.4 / 18.4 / 17.7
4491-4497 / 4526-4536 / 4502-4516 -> -0.9 Angstrom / 18.3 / 17.3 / 17.9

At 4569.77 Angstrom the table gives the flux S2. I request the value 18.4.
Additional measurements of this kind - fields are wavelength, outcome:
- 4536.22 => 16.4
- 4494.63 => 17.1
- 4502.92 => 18.5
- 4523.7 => 18.9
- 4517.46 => 19.2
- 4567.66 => 19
